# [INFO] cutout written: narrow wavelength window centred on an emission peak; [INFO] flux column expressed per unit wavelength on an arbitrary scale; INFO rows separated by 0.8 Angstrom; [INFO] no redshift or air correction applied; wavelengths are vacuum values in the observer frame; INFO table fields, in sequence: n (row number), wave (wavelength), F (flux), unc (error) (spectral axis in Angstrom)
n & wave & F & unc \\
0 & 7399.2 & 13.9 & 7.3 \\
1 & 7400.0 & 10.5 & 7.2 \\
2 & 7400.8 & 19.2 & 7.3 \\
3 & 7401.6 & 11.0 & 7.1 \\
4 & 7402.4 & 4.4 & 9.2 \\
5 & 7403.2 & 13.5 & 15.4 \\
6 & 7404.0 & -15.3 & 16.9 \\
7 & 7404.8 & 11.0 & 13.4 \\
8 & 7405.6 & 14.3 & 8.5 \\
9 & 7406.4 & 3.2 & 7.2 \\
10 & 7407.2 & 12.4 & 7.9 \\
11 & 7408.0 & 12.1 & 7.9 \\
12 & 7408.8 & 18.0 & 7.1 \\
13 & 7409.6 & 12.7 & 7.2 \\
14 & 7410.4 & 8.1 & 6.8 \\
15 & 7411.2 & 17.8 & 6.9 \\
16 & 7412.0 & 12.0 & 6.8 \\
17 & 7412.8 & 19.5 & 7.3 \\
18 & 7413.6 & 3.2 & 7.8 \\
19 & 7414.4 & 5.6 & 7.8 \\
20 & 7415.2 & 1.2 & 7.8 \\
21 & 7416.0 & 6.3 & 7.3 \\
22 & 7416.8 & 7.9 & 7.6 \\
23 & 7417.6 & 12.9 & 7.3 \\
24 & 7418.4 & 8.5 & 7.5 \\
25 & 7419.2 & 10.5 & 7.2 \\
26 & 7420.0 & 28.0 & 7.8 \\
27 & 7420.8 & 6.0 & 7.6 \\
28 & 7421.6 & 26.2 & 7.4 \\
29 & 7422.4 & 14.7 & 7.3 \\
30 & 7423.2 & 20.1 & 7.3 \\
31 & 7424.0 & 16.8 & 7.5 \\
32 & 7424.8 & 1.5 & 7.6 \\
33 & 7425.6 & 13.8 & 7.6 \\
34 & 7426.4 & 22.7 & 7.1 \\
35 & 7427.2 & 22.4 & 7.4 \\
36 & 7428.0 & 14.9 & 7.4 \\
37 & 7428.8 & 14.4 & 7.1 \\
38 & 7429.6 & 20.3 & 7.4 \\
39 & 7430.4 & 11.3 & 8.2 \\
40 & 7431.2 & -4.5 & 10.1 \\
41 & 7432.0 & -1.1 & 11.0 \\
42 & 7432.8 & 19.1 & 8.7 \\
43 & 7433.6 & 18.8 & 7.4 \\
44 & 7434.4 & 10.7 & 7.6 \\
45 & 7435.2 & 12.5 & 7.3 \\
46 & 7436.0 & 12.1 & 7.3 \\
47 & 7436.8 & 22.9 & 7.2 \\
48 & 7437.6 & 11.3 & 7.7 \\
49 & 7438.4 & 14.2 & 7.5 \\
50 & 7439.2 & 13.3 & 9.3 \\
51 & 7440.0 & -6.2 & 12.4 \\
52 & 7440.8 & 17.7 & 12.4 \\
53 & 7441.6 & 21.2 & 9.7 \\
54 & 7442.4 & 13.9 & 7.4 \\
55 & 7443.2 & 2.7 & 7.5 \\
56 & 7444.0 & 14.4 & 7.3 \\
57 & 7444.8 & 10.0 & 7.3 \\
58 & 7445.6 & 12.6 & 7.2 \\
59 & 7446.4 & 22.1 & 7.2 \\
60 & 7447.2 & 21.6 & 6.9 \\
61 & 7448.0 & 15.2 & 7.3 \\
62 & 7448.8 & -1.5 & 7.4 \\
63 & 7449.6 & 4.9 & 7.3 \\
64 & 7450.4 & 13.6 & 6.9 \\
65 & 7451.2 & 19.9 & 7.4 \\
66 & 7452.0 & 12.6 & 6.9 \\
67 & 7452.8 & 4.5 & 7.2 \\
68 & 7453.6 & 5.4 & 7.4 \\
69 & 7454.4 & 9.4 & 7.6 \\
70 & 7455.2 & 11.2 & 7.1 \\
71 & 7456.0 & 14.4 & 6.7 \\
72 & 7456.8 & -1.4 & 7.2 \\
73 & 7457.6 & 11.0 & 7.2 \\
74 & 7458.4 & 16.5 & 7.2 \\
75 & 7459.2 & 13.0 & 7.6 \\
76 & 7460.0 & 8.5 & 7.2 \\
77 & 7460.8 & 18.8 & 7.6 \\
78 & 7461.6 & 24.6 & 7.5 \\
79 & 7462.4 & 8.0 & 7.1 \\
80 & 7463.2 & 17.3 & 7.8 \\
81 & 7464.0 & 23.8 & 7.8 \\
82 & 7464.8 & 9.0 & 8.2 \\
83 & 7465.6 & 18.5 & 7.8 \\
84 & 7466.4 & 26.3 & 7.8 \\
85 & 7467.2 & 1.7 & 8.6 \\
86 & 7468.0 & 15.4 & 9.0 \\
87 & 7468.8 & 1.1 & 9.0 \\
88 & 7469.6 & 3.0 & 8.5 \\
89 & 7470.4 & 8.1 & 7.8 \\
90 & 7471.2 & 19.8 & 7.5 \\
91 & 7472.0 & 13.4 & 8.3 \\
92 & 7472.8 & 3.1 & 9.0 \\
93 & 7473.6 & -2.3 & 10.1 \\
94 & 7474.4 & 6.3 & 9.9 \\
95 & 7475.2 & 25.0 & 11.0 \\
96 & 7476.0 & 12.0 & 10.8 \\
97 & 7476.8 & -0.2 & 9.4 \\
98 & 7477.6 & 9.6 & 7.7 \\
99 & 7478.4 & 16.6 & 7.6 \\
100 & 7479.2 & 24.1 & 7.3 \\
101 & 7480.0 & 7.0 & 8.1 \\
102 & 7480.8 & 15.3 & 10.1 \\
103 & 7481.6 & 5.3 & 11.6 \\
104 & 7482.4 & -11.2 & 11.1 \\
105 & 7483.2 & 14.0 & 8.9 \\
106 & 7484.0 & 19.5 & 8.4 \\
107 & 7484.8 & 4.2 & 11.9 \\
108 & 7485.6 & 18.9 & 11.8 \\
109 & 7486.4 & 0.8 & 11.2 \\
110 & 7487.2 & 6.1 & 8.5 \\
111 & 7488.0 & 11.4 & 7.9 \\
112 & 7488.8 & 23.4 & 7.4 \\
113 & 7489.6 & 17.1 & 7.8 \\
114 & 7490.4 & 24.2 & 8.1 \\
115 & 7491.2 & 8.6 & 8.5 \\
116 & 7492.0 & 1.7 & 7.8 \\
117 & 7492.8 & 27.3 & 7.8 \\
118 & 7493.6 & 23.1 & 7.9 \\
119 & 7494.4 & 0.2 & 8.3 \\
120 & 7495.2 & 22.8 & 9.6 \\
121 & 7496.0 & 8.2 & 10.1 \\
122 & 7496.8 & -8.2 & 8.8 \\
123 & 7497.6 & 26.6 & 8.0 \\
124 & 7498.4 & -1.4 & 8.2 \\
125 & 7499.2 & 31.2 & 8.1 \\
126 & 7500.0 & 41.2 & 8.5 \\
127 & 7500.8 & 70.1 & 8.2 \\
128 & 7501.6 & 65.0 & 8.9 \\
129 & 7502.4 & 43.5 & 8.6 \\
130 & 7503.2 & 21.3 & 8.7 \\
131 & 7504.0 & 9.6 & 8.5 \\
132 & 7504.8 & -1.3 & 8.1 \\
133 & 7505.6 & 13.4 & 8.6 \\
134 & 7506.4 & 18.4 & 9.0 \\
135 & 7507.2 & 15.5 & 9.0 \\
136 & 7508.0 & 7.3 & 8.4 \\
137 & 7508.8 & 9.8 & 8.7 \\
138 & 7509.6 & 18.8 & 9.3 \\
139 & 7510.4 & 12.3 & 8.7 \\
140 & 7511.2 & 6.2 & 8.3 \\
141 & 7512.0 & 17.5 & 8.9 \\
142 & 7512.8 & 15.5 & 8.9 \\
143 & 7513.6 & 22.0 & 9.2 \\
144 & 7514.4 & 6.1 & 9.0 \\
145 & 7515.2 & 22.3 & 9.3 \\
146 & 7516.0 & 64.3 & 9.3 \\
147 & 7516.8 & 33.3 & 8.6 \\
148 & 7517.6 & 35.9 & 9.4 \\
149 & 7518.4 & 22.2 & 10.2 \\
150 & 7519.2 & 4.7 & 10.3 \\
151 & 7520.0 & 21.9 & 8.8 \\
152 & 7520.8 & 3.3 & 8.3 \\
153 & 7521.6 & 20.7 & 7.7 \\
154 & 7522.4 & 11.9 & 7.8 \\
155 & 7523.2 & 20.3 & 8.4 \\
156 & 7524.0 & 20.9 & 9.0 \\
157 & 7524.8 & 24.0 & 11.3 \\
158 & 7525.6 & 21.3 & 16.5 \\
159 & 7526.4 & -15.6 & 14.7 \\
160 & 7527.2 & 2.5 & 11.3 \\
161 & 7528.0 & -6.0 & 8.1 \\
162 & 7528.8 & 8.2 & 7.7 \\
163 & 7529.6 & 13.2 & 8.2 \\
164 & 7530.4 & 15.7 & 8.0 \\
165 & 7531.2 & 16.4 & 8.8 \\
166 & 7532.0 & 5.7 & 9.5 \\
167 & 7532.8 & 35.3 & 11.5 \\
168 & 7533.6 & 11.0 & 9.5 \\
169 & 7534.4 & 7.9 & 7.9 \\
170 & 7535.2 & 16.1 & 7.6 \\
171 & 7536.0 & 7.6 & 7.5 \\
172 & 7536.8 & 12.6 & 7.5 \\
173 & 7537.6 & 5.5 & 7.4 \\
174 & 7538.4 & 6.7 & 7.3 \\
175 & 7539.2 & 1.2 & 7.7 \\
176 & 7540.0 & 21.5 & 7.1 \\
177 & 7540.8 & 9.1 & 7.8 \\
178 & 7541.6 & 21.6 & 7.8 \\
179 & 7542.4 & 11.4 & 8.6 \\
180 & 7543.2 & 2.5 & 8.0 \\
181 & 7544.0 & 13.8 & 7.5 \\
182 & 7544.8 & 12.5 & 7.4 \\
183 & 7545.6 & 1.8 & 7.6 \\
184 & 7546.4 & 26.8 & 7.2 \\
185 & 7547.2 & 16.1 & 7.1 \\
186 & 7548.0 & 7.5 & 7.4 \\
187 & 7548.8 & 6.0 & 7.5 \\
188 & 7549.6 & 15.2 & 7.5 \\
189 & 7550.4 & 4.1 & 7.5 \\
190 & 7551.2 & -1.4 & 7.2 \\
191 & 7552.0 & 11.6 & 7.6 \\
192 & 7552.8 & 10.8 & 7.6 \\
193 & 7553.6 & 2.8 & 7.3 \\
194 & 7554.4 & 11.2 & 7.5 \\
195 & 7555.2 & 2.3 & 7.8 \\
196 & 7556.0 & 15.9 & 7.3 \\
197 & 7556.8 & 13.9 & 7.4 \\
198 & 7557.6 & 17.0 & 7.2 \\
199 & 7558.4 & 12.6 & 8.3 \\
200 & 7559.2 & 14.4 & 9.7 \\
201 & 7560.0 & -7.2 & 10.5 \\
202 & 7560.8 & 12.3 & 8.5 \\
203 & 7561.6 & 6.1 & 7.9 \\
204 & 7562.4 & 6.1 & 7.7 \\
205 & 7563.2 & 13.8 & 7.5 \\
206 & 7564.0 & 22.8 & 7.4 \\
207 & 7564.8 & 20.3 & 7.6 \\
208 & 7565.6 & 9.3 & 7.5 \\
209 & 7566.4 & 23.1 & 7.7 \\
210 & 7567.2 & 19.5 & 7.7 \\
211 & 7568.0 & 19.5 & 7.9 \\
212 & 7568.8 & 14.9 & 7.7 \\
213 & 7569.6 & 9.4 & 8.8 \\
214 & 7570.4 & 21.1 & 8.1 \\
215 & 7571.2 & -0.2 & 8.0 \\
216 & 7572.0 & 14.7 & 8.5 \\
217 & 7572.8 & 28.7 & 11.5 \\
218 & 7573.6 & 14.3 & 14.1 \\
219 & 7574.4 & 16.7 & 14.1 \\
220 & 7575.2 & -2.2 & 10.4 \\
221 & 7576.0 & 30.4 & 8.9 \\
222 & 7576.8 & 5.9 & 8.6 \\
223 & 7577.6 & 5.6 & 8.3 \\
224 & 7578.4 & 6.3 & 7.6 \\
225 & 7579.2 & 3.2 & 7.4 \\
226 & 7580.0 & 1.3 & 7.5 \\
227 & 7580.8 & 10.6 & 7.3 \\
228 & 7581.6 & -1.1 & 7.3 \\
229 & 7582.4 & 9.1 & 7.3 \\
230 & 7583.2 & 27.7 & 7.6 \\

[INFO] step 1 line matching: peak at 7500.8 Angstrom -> [S II] 6716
